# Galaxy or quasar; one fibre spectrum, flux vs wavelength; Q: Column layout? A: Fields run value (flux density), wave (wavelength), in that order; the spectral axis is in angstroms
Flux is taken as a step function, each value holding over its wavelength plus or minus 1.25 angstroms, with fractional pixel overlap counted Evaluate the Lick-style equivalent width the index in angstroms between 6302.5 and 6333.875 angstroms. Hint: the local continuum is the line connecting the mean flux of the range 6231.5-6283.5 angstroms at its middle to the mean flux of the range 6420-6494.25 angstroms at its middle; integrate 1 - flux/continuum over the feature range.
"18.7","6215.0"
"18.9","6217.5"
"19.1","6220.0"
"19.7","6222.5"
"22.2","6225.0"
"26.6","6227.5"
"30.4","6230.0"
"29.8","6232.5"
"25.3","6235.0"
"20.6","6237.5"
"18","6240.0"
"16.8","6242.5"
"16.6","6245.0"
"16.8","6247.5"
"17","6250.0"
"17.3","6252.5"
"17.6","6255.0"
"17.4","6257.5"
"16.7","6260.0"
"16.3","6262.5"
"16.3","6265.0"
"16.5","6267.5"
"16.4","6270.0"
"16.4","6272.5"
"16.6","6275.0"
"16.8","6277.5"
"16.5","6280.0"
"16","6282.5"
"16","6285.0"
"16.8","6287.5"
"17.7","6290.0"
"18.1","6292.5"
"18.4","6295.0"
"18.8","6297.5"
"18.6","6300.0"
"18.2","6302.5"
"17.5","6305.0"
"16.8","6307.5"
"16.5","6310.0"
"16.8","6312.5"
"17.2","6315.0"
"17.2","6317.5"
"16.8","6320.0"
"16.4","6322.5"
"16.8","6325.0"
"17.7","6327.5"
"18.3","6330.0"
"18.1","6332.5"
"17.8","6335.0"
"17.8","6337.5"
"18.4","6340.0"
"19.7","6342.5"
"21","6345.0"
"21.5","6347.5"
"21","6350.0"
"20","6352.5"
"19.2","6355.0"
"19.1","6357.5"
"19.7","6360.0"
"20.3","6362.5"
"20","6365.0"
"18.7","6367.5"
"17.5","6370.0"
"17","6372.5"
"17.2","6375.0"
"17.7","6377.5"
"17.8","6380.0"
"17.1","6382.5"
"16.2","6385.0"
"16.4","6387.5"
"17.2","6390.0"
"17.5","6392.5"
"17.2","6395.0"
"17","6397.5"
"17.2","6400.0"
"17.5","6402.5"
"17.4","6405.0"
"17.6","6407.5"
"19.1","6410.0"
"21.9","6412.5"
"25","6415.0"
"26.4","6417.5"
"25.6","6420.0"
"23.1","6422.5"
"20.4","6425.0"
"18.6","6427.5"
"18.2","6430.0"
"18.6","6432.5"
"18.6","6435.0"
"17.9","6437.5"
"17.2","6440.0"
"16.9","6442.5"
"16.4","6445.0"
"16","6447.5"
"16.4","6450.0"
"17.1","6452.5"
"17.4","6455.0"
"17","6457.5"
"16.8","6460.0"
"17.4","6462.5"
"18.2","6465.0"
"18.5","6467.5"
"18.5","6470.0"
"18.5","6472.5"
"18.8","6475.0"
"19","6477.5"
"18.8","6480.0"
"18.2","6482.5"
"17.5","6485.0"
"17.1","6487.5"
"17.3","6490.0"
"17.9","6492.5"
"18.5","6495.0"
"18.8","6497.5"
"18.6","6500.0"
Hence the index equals 1.36 angstroms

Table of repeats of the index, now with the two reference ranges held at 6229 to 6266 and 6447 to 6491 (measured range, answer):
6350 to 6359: -0.5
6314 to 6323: 0.9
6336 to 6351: -0.9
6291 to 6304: 0.5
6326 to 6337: 0.5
